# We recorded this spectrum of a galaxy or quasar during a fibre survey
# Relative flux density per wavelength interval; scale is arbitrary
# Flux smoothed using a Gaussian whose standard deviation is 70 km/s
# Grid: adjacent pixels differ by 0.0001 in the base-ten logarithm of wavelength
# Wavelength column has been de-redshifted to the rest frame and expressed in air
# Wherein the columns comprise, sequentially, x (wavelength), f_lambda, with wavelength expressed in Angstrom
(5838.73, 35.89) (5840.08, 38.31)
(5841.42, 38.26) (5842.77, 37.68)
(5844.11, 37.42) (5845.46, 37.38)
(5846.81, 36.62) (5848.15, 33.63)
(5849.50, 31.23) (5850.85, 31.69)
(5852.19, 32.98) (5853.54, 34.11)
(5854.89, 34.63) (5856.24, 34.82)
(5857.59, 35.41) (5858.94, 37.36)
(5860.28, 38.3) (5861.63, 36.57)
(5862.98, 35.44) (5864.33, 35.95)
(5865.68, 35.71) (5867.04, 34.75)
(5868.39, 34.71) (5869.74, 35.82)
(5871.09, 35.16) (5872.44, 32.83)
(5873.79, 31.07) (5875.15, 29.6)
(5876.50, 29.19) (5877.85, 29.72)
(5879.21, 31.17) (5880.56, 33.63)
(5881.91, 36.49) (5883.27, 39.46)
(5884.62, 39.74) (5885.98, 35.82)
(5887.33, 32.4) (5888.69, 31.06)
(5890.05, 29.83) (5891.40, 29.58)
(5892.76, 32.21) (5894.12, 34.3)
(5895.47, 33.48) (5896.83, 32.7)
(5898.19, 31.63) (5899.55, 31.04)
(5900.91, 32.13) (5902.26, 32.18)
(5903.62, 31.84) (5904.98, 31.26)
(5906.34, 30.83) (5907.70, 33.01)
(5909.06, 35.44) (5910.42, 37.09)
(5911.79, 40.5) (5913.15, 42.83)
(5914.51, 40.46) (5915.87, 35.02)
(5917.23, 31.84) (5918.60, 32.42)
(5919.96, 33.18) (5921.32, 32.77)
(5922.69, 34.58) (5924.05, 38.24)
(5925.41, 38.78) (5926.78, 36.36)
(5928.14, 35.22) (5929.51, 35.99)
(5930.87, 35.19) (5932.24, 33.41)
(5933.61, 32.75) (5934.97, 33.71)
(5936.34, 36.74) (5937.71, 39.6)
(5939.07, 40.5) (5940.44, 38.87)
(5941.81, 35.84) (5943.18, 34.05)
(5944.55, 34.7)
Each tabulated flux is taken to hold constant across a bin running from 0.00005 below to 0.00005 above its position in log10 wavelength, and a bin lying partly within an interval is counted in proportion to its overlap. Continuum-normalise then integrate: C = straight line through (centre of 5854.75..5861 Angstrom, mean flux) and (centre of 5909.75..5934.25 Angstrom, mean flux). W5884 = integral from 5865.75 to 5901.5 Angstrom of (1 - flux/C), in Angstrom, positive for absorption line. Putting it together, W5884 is 2.99 Angstrom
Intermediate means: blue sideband 36.3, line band 33.1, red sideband 35.9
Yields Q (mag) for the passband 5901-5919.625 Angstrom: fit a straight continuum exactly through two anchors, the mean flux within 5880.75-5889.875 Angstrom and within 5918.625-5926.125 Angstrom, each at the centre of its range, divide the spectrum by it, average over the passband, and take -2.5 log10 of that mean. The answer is 0.01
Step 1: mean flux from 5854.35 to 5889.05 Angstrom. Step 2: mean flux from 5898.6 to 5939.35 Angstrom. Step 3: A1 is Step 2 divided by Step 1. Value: 1.02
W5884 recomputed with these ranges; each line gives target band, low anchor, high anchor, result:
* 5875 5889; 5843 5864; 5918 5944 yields 0.7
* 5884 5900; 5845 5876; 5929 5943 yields 1.1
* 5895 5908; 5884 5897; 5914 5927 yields 0.7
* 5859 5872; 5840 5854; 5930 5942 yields -0.1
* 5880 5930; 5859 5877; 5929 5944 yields 1.2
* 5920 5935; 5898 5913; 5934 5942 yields 0.5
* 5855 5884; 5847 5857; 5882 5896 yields -0.7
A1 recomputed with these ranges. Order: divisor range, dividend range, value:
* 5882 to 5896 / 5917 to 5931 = 1.03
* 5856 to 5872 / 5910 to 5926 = 1.02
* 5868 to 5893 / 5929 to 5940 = 1.09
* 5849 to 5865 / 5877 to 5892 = 0.96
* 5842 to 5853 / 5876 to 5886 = 0.99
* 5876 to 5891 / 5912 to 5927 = 1.08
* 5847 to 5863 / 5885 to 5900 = 0.93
